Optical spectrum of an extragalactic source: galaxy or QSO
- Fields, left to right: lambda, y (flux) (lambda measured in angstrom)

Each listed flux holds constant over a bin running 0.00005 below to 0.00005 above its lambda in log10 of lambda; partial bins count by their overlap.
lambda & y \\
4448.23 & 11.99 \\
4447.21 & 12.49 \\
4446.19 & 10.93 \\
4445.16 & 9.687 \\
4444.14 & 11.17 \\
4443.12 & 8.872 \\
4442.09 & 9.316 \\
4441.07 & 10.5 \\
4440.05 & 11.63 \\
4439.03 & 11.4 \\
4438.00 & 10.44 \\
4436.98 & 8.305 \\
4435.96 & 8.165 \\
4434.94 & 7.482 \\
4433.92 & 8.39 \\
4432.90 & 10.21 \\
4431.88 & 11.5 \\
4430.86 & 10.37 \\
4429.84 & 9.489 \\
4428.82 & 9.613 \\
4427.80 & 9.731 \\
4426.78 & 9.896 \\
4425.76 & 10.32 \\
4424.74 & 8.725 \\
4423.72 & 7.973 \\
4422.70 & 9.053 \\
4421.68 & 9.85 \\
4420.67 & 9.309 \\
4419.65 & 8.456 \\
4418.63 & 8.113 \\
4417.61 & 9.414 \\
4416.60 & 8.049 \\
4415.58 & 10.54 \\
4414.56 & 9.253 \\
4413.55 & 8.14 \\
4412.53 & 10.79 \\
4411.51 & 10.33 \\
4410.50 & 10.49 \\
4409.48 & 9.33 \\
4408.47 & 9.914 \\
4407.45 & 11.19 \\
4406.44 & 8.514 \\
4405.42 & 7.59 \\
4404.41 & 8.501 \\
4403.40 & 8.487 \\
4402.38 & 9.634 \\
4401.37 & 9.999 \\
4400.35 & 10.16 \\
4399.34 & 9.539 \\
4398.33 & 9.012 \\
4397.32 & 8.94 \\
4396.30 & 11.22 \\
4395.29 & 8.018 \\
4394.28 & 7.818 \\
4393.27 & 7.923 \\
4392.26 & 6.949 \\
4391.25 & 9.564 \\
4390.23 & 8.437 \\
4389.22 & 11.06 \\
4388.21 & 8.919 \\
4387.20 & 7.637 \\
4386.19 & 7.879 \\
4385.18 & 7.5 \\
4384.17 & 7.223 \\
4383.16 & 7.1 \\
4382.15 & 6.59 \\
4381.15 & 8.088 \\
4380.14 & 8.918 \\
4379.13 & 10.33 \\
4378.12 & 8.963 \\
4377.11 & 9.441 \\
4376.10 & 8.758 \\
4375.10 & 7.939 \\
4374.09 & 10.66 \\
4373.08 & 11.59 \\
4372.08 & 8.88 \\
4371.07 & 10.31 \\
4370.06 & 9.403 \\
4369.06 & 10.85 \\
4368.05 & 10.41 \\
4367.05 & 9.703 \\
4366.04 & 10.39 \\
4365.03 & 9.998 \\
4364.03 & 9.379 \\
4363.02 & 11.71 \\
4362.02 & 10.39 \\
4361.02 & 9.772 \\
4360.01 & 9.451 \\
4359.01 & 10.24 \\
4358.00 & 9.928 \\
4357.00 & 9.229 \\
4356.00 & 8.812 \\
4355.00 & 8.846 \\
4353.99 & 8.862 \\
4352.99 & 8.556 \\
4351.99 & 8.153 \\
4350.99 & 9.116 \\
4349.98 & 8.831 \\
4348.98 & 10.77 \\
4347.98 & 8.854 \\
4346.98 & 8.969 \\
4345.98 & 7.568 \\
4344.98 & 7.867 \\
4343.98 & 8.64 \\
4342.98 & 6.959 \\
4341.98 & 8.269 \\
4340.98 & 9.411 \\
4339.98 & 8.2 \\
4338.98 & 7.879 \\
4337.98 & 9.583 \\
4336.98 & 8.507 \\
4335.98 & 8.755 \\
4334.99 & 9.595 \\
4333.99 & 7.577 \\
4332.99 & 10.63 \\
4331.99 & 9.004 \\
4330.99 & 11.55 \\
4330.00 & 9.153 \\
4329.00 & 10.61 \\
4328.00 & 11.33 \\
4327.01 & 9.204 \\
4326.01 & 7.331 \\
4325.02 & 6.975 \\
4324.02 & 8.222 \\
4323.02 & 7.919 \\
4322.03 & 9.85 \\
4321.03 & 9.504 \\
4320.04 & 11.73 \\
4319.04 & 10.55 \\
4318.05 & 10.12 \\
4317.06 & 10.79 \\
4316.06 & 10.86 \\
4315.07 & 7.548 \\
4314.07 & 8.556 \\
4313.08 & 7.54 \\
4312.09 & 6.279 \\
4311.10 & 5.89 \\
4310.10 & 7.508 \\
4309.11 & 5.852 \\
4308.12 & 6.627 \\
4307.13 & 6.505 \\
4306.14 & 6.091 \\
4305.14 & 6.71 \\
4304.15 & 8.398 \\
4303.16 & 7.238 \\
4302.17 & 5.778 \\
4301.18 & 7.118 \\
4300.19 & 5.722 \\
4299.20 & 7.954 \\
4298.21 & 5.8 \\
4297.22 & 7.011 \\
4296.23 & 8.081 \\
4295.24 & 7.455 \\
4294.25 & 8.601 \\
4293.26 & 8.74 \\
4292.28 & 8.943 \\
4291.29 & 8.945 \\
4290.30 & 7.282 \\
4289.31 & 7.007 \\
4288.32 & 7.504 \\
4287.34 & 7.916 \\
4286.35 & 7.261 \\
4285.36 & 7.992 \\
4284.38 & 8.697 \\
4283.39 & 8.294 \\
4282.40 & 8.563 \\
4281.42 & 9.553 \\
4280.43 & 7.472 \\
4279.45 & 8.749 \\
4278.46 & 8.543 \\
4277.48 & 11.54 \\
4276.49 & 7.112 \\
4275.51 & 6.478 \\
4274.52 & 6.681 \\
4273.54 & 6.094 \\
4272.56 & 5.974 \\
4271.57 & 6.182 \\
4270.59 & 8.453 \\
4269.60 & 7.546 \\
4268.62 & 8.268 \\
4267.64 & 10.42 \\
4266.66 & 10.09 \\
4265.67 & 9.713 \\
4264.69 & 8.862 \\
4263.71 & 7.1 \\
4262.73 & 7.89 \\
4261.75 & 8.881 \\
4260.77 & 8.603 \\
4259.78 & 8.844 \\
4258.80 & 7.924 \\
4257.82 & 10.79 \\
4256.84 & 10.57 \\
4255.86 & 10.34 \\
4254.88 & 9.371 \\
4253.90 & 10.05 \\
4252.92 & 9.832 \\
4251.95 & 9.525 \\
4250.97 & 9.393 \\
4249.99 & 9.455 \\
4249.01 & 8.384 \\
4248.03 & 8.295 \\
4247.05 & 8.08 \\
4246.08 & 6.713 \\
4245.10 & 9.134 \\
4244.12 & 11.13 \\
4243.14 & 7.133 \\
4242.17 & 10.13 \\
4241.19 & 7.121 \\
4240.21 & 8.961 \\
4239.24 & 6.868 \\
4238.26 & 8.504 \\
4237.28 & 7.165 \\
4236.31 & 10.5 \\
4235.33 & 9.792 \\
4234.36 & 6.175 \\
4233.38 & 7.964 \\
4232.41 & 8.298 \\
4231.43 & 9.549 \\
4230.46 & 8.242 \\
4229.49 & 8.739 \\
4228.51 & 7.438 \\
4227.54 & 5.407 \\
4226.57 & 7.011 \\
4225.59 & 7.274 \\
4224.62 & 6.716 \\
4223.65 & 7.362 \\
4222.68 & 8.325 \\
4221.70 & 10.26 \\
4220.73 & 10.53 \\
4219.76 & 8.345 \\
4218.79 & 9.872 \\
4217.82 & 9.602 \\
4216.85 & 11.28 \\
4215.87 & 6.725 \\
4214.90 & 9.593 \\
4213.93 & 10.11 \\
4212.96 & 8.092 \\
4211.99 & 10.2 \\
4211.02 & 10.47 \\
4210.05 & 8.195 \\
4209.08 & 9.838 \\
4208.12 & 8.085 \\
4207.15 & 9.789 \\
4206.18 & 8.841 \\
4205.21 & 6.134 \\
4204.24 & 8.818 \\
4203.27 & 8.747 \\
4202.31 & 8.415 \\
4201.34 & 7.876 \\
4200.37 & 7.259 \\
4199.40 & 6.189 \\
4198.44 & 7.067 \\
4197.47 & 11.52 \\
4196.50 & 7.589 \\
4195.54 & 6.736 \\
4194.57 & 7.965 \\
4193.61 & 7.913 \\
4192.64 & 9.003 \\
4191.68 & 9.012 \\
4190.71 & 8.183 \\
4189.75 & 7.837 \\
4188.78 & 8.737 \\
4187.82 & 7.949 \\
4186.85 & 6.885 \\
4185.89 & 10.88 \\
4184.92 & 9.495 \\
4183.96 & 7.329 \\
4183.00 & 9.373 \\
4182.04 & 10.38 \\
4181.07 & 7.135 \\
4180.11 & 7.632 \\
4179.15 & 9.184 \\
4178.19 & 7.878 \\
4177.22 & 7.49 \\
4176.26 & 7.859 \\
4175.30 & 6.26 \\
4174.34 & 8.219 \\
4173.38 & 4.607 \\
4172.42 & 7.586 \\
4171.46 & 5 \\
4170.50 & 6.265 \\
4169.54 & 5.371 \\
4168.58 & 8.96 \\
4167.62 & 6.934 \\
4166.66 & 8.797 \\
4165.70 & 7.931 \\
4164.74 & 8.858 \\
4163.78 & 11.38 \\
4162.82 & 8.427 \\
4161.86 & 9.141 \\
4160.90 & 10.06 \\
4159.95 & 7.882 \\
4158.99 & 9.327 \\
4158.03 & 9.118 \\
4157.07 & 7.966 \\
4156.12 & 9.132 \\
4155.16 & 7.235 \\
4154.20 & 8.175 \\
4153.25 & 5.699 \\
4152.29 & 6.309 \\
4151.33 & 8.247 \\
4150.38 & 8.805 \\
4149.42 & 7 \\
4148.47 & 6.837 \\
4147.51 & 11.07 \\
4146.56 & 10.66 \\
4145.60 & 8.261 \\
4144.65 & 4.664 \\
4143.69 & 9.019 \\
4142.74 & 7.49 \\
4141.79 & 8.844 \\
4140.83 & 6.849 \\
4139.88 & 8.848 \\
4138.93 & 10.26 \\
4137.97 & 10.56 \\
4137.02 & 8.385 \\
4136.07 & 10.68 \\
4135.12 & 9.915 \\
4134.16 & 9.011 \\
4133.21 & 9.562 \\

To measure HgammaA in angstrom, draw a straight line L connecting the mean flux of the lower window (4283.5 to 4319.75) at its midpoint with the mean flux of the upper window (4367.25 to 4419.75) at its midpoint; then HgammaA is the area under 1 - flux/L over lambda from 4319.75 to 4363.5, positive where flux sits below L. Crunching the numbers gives -4.3 angstrom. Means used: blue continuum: 7.72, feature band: 9.13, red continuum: 9.1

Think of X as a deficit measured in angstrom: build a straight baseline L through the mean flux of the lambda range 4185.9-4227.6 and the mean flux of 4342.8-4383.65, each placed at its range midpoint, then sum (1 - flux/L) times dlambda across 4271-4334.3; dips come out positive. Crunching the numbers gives 6.05 angstrom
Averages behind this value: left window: 8.47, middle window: 8.11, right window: 9.27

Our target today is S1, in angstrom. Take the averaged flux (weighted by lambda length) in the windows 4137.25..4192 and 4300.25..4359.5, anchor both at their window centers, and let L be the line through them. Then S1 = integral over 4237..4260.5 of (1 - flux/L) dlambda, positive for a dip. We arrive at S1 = -1.5 angstrom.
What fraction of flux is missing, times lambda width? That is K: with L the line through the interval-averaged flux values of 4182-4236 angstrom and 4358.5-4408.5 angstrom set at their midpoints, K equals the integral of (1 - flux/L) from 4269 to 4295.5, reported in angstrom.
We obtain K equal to 2.6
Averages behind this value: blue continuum 8.48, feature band 7.92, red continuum 9.21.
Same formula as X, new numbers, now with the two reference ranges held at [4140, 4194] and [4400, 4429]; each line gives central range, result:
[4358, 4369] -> -1.3 angstrom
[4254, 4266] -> -0.8 angstrom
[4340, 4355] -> 0.6 angstrom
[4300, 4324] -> 2.3 angstrom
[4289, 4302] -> 1.8 angstrom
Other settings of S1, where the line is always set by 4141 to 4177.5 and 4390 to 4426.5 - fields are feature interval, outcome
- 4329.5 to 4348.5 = 0.1 angstrom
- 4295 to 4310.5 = 3.2 angstrom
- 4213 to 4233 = -0.7 angstrom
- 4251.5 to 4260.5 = -1.4 angstrom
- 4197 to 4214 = -1.0 angstrom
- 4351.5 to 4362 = -0.4 angstrom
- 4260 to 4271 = -0.4 angstrom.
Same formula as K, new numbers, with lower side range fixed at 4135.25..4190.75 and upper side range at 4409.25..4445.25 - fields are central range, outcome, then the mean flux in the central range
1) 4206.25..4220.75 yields -1.48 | 9.33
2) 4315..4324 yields -0.89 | 9.9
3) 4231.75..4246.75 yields 0.38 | 8.38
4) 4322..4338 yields -0.12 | 9.13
